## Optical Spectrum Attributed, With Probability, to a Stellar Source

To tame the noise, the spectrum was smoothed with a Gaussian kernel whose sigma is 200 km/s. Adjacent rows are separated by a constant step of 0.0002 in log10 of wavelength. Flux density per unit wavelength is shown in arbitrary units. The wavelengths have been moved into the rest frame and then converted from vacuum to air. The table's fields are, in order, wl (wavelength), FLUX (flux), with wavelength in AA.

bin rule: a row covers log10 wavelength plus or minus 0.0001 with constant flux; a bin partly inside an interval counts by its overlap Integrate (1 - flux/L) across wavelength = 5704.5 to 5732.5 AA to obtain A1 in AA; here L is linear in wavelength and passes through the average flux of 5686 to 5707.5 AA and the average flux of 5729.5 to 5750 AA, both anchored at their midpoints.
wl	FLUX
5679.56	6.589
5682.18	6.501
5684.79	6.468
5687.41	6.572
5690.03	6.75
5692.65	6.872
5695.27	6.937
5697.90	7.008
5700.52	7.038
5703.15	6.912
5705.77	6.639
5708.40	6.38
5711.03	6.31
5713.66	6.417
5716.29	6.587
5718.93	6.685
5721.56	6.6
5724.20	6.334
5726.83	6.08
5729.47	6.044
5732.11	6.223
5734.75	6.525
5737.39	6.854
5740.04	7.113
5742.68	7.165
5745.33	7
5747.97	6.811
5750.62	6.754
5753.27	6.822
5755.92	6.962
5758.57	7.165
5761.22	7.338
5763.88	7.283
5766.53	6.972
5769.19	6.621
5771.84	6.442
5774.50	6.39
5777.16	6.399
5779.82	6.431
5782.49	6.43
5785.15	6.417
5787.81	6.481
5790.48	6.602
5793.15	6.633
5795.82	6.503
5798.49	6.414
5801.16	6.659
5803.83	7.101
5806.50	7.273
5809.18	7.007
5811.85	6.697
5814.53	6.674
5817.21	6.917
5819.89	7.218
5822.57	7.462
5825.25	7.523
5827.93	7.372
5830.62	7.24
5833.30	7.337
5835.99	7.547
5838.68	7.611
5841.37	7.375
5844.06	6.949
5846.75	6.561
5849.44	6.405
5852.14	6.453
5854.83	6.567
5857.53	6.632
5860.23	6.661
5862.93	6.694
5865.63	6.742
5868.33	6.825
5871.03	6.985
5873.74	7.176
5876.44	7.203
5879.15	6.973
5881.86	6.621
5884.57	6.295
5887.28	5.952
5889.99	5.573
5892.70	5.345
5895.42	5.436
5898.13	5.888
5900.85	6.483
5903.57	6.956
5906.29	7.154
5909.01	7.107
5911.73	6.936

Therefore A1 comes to 1.6 AA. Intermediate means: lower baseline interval 6.83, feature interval 6.4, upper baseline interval 6.76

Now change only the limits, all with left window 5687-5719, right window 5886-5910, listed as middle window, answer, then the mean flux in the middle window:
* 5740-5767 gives -1.9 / 7.03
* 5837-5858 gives -1.7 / 6.84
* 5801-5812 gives -1.0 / 7.01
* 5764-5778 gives -0.2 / 6.64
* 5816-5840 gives -3.7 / 7.36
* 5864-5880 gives -1.8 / 6.98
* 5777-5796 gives 0.0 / 6.49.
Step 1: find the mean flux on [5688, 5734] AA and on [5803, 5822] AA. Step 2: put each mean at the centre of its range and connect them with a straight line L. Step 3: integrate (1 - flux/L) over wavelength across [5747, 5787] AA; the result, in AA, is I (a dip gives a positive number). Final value 0.37 AA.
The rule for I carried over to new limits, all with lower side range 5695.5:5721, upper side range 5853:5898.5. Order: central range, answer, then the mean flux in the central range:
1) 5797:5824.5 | -1.7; 6.95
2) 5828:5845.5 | -2.2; 7.34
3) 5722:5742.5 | 0.4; 6.5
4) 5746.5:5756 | -0.3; 6.83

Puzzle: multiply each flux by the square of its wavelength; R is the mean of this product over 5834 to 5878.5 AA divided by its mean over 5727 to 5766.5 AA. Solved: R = 1.05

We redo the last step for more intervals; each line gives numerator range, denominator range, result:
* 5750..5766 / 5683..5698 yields 1.07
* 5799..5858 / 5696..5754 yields 1.09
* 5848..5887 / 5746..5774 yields 1.01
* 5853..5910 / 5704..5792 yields 1.03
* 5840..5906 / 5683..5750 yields 1.04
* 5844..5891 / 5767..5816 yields 1.03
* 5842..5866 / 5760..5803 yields 1.03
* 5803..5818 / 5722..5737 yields 1.13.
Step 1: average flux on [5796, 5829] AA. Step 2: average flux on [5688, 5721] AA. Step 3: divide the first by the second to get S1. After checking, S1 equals 1.04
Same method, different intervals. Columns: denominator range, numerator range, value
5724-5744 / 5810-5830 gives 1.09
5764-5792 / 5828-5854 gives 1.08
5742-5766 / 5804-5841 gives 1.03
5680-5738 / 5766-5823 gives 1.02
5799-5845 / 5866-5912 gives 0.91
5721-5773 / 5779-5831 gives 1.01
